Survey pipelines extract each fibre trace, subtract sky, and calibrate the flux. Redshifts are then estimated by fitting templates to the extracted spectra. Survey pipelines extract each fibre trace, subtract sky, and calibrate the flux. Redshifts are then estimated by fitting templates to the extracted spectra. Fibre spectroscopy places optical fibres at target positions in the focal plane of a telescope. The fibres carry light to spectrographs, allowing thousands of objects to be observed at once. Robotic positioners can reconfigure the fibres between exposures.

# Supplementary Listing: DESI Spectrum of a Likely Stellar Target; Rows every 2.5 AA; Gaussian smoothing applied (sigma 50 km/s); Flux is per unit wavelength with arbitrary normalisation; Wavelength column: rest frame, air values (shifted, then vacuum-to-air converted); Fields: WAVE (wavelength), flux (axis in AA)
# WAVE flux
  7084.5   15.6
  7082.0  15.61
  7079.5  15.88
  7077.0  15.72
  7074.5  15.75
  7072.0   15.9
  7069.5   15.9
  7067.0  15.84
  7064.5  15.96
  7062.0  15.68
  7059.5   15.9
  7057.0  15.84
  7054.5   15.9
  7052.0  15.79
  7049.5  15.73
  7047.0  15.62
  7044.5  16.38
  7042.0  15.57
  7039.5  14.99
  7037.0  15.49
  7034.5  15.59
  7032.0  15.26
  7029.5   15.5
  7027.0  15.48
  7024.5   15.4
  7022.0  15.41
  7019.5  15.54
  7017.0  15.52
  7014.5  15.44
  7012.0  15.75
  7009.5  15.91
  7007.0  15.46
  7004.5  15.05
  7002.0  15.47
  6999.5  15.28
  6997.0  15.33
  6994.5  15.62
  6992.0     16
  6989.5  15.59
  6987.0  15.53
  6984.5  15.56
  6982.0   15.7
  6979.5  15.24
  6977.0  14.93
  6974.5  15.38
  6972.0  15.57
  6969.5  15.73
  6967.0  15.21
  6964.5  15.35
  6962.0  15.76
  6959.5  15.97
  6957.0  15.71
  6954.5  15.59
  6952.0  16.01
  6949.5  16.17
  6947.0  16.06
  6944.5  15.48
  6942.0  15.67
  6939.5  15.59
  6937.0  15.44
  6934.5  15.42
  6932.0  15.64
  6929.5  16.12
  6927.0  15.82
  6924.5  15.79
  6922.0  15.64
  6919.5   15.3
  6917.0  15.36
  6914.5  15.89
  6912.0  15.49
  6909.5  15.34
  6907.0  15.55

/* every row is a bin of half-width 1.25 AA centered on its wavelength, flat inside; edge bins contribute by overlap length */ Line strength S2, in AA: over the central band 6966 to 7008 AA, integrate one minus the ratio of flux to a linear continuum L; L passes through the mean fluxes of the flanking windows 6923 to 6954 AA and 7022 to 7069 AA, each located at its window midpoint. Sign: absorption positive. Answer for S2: 0.7 AA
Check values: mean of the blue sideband 15.8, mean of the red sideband 15.7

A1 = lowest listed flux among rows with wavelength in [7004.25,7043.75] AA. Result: 14.99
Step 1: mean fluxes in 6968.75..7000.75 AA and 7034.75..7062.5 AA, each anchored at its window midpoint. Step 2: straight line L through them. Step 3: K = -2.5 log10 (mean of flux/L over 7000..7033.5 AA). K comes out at 0.01 mag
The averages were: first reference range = 15.5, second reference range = 15.7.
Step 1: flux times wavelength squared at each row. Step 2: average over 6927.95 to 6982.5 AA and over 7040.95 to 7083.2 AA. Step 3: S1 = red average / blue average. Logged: 1.04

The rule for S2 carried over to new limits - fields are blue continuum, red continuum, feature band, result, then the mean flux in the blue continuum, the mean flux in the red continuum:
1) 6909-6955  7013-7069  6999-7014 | 0.1 AA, 15.7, 15.6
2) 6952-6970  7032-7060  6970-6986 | 0.2 AA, 15.6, 15.7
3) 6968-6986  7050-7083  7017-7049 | 0.3 AA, 15.4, 15.8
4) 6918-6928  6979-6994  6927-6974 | -0.2 AA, 15.6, 15.6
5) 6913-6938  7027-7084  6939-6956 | -0.2 AA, 15.6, 15.7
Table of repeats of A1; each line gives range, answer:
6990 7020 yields 15.05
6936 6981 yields 14.93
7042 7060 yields 15.57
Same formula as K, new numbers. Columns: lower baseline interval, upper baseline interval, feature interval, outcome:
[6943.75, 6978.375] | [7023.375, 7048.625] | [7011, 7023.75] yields 0.00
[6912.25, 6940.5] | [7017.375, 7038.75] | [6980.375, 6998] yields -0.01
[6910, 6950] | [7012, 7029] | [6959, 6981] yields 0.01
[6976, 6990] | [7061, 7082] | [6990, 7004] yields 0.00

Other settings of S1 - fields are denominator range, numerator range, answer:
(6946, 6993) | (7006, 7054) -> 1.01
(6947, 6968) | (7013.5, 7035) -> 1.00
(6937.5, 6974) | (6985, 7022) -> 1.00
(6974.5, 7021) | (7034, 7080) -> 1.03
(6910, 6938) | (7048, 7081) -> 1.05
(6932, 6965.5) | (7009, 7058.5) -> 1.02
